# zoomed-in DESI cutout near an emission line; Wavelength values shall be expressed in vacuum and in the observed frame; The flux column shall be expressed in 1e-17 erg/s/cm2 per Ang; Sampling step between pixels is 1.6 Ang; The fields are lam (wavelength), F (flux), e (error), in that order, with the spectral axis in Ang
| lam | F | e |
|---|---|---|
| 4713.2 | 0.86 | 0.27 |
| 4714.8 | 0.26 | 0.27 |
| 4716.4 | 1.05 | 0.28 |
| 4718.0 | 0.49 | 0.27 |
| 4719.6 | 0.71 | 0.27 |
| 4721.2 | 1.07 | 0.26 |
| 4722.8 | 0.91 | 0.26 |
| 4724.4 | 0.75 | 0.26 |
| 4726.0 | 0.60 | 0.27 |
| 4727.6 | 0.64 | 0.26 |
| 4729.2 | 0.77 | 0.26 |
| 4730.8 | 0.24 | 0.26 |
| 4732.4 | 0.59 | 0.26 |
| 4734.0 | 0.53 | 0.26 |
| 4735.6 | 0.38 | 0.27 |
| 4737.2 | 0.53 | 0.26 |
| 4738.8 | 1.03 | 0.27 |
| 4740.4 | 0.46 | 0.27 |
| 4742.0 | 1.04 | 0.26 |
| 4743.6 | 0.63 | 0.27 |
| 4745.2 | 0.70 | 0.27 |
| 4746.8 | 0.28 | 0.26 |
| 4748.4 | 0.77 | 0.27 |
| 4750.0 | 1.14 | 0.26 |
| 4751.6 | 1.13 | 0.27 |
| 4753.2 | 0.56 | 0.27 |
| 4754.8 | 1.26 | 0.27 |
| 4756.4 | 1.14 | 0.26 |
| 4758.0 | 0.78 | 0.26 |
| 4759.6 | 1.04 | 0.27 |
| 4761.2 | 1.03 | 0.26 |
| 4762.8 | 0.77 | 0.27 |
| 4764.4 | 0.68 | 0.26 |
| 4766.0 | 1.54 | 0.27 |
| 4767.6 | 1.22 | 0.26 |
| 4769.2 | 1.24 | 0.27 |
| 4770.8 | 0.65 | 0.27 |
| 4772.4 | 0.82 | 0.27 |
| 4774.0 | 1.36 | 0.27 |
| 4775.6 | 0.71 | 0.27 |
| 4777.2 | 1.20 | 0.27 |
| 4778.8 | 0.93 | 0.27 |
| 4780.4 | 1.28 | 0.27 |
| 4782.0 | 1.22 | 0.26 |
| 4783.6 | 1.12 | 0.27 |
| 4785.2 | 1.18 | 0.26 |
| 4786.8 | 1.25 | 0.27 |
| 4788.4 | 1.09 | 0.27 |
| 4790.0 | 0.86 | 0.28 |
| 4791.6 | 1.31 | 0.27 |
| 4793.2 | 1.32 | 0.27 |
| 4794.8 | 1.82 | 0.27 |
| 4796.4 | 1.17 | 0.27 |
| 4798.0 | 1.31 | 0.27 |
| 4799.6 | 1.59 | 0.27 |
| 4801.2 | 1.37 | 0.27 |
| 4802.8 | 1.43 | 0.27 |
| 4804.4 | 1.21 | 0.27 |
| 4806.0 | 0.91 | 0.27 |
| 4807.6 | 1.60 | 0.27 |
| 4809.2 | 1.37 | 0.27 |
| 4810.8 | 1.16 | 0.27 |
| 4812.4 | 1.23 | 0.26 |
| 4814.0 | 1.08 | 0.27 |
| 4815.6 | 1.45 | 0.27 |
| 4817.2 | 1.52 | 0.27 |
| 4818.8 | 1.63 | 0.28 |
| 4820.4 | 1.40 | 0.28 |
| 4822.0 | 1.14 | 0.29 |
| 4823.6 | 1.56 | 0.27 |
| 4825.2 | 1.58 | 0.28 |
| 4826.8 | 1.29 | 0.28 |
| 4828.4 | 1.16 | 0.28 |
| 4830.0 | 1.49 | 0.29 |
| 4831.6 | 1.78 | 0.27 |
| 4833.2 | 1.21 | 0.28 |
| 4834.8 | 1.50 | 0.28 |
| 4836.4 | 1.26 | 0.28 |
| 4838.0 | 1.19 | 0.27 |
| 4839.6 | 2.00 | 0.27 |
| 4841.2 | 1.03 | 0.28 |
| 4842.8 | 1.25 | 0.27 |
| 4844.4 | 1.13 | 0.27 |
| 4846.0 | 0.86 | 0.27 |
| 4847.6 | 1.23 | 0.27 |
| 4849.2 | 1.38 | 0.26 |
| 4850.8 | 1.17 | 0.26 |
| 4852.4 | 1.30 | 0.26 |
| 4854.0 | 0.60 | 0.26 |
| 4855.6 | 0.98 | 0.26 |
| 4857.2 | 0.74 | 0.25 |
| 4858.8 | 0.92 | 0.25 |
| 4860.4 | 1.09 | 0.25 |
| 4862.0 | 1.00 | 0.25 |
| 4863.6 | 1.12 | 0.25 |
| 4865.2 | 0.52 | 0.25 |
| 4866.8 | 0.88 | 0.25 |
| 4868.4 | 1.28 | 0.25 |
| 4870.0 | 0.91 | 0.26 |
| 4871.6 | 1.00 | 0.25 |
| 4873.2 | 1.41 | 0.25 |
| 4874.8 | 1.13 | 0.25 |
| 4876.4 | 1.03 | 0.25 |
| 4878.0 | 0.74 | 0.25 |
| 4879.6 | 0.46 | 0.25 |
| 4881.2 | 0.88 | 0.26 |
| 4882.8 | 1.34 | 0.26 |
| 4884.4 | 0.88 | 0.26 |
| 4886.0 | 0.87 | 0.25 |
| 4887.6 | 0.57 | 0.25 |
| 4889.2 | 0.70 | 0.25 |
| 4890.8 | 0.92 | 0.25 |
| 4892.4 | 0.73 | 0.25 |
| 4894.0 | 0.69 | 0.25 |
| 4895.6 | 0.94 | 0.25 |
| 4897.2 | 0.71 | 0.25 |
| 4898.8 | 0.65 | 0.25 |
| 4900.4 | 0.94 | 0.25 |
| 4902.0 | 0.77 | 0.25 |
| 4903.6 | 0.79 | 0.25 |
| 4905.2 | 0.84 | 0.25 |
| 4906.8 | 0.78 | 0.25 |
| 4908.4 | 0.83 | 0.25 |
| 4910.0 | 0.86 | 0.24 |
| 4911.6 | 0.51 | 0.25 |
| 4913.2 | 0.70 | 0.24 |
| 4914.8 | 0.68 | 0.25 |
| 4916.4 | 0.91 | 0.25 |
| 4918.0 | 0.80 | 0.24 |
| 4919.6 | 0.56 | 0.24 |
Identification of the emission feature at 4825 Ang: Mg II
